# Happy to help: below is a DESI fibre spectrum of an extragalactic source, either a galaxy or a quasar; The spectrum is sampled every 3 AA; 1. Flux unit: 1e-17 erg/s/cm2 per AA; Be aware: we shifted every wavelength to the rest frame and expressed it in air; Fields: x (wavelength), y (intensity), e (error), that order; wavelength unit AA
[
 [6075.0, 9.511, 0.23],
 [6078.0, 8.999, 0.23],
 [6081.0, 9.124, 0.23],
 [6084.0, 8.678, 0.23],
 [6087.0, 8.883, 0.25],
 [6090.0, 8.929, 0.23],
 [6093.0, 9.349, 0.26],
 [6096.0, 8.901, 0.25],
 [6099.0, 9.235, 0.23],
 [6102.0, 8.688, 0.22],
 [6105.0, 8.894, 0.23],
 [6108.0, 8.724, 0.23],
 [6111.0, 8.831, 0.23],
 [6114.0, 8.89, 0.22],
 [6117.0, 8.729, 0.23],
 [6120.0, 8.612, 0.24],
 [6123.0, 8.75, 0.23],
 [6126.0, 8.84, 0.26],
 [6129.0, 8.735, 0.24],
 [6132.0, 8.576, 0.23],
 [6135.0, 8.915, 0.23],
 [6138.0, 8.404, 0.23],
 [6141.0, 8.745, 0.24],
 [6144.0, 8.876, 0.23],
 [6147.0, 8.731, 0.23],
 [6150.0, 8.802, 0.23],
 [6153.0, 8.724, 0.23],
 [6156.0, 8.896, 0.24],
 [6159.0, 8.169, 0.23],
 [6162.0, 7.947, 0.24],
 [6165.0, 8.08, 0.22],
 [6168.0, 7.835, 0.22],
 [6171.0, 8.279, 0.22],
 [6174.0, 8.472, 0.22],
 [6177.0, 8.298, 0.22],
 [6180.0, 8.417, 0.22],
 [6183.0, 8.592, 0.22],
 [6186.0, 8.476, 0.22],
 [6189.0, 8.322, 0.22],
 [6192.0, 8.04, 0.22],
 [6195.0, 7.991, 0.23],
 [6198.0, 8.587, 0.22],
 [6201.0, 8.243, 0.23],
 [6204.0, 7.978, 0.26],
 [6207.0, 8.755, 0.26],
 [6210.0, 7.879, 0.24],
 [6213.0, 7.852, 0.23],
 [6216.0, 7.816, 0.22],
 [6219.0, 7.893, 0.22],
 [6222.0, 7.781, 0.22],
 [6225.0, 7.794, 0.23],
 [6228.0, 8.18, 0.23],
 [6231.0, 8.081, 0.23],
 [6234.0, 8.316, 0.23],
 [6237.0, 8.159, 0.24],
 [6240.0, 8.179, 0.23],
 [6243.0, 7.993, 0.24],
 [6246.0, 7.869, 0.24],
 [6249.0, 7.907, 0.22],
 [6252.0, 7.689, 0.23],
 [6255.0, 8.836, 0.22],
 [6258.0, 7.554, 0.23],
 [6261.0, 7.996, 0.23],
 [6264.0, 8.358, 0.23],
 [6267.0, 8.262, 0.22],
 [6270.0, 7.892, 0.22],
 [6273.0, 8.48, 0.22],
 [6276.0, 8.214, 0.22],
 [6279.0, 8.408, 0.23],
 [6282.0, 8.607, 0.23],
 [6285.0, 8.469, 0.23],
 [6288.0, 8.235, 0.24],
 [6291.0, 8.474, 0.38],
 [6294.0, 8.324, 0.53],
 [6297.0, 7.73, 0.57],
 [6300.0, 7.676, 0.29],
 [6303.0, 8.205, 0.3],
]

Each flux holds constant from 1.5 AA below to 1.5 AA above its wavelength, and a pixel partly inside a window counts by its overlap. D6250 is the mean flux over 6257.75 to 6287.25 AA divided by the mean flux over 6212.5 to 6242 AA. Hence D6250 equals 1.03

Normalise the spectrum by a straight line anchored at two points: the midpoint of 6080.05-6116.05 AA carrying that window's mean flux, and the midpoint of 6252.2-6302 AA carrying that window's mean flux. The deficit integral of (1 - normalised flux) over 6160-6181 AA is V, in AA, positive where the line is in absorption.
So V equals 1.1 AA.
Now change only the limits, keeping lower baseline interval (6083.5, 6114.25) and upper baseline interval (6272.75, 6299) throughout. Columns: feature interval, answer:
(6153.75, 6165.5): 0.54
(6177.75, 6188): 0.20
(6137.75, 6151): 0.05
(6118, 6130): 0.14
